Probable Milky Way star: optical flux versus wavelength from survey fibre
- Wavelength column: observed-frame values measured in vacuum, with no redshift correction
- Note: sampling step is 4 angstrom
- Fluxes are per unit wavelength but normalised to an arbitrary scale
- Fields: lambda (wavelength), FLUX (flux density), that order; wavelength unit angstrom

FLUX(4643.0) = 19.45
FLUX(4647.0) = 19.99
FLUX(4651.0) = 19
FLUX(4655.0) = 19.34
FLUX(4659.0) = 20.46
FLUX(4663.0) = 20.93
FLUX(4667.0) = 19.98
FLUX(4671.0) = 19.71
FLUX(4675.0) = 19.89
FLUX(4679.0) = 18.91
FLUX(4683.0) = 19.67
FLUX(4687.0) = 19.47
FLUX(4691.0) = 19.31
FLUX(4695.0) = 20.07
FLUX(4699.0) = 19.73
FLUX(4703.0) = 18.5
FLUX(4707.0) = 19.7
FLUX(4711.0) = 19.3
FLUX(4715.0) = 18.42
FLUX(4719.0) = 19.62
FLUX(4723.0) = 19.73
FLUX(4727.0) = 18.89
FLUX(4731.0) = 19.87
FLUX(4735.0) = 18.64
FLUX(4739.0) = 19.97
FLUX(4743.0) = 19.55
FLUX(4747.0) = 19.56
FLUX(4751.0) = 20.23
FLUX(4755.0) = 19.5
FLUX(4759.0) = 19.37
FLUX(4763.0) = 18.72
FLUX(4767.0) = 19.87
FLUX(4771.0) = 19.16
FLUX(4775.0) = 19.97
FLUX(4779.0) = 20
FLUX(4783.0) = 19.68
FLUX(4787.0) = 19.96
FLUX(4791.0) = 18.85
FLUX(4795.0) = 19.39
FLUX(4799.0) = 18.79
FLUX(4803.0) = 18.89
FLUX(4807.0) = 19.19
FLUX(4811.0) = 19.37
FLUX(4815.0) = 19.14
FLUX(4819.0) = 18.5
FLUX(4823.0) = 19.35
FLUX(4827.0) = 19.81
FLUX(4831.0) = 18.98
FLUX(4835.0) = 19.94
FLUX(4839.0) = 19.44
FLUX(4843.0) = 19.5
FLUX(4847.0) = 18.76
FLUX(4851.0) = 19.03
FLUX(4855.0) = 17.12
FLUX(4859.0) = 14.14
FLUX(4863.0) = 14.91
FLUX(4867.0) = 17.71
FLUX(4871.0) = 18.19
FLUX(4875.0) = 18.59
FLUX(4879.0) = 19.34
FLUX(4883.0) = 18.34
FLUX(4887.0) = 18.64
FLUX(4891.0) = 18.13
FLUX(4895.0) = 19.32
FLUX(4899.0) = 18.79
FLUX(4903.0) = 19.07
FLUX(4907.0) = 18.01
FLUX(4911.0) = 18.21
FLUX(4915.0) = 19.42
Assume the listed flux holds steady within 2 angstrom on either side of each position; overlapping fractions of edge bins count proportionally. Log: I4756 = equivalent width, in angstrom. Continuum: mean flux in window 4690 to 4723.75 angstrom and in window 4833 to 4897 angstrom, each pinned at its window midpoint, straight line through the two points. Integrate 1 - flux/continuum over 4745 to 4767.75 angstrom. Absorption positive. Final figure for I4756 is -0.63 angstrom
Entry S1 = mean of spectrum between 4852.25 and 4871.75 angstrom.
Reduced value 16.4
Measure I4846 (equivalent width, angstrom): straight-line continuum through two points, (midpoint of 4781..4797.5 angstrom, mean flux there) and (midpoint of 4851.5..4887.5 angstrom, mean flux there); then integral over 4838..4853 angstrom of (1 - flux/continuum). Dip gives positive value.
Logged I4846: -0.92 angstrom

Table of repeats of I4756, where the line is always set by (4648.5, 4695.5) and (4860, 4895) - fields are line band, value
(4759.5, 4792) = -1.2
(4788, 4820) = -0.8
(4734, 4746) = -0.2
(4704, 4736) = 0.1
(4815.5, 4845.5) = -1.6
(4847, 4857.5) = 0.1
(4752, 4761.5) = -0.2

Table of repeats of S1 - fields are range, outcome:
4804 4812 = 19.2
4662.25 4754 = 19.5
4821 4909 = 18.4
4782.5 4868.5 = 18.6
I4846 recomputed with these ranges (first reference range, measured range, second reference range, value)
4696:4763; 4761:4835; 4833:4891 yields -2.3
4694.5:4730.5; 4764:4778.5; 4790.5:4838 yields -0.3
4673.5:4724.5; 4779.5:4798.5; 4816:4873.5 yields -0.8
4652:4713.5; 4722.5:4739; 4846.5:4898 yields -0.1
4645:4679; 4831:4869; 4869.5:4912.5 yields 1.9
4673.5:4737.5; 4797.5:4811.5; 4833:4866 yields -0.5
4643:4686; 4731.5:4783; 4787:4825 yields -0.6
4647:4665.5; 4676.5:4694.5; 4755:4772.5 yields 0.3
